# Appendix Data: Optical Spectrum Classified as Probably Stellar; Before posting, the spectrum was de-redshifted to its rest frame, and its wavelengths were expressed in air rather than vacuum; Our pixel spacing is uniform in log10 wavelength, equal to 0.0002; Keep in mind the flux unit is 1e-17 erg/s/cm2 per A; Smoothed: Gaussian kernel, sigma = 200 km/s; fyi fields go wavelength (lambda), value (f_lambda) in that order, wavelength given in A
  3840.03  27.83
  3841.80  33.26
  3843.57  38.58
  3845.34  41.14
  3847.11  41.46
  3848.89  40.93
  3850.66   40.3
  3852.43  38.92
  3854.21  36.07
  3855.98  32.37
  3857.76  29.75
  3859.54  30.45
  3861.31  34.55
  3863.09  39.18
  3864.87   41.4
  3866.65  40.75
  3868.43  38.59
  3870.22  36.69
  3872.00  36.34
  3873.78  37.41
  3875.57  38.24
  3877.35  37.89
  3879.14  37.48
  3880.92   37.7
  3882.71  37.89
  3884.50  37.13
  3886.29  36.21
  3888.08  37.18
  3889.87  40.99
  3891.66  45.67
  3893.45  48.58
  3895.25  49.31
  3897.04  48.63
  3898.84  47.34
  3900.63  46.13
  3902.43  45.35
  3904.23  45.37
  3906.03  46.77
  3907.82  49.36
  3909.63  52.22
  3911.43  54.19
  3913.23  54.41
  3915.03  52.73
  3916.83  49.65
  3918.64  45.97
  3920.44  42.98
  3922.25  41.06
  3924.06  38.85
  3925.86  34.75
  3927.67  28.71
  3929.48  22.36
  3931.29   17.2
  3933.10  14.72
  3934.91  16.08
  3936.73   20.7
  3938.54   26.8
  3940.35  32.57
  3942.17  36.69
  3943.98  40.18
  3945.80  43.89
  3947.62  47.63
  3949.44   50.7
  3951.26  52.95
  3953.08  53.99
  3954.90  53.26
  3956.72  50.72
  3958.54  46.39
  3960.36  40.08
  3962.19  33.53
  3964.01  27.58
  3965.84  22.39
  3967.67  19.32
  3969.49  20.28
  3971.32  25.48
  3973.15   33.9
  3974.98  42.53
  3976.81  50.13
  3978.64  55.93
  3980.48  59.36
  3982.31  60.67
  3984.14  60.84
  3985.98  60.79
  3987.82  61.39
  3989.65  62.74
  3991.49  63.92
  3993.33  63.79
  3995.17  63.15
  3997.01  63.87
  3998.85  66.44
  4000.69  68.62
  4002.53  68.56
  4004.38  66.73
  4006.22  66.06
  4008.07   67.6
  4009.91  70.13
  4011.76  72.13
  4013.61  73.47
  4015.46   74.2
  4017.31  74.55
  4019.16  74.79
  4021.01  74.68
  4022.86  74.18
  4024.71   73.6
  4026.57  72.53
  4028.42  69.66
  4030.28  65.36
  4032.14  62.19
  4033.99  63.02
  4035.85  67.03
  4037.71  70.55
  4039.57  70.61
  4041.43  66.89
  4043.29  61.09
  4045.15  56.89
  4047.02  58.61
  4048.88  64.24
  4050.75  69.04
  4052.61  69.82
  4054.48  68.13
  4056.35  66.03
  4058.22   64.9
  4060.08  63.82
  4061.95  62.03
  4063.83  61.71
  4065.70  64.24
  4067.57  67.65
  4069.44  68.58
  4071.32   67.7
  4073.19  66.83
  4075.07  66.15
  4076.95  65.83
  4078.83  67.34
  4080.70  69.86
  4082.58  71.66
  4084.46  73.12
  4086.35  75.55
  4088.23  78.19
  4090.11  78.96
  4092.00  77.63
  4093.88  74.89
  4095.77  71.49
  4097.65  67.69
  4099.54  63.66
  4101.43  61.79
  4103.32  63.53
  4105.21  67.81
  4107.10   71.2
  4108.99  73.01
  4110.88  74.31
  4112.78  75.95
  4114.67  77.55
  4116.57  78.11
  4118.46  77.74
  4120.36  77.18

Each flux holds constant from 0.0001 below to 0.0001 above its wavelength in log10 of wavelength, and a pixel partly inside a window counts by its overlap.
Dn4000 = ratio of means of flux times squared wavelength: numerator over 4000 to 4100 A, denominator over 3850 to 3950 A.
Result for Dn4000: 1.9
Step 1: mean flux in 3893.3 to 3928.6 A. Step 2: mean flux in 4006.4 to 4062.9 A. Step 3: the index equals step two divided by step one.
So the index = 1.5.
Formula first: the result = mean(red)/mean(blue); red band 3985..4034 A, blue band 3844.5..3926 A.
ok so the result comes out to 1.63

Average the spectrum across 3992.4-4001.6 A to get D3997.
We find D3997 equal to 65.2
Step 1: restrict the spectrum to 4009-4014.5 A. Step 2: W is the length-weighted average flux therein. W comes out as 71.8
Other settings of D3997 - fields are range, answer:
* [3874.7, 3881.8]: 37.9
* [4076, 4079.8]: 66.7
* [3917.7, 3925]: 42.2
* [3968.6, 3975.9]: 30.6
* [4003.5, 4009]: 66.9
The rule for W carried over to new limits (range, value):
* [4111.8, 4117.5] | 77.1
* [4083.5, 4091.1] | 76.4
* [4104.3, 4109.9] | 70.7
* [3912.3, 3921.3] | 49.2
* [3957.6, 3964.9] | 37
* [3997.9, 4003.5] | 67.8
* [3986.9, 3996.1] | 63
